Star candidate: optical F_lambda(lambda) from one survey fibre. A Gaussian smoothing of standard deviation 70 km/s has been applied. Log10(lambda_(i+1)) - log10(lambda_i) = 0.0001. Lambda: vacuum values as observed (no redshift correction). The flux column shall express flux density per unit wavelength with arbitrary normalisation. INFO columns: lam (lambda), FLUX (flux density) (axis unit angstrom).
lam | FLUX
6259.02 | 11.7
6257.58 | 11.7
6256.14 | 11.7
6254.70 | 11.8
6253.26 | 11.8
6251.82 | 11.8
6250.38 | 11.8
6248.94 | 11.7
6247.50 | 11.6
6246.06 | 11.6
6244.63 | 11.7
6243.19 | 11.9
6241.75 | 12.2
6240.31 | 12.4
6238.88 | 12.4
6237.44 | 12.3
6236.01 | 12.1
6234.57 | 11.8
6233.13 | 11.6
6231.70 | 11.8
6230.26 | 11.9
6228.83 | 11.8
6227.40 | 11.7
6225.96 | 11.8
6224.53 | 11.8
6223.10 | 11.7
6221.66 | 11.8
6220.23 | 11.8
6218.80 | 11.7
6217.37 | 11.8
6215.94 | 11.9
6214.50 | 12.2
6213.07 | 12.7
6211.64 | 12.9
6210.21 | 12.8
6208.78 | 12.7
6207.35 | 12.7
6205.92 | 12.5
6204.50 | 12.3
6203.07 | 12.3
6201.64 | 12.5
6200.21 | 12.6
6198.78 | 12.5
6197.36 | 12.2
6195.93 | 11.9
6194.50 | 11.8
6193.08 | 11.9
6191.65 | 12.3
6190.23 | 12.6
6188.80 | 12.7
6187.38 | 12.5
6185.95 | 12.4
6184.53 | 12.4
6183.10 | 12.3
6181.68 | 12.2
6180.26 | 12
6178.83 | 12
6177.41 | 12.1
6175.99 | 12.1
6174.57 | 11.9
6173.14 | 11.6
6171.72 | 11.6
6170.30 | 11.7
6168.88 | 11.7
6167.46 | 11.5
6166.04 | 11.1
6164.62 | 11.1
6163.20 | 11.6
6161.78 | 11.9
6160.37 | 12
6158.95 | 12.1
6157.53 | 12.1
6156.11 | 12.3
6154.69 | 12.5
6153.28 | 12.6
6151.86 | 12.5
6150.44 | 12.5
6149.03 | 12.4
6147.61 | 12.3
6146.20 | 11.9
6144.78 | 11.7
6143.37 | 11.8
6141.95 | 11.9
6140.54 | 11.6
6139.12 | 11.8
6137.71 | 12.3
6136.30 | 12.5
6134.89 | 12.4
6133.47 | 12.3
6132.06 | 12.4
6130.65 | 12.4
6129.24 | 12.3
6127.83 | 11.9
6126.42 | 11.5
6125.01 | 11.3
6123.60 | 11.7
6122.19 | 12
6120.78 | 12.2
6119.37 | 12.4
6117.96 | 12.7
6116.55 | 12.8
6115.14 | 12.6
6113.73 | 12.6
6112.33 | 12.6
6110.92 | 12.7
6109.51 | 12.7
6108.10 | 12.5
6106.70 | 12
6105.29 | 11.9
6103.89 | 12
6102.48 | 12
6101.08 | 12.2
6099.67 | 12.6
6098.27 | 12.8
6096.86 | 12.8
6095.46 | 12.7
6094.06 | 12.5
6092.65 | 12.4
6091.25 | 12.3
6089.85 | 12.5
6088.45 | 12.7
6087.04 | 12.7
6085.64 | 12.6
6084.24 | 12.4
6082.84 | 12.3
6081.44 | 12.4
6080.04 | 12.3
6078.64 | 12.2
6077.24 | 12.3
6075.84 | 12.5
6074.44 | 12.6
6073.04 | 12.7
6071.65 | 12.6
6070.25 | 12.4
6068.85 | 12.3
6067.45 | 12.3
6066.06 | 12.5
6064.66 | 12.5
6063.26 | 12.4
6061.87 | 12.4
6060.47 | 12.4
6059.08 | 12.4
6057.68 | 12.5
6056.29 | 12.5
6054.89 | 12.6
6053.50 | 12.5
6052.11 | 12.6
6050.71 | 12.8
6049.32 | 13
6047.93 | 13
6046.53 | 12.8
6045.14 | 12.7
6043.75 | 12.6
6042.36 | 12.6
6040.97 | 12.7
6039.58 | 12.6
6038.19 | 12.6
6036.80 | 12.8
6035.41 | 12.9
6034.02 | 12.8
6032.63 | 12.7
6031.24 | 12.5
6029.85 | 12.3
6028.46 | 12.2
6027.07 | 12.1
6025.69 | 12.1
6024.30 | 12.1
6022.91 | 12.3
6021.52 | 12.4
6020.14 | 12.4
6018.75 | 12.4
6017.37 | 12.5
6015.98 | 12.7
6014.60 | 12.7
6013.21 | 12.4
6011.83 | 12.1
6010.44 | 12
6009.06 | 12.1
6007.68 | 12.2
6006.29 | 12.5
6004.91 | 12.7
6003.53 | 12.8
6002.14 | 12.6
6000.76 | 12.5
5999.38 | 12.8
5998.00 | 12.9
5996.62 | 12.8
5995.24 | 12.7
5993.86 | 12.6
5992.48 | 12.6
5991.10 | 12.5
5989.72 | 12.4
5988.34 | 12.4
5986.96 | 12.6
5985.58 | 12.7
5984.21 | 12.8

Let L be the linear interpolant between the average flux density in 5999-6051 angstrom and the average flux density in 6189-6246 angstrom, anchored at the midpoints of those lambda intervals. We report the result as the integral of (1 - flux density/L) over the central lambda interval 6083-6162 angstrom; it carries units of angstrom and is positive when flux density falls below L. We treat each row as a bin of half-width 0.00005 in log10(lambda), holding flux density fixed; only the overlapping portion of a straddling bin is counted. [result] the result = 0.3 angstrom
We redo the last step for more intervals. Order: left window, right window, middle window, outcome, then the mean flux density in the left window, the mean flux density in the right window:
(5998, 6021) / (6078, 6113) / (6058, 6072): 0.03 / 12.5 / 12.4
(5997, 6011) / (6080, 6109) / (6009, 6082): -0.10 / 12.5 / 12.4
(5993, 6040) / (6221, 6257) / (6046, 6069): -0.35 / 12.5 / 11.9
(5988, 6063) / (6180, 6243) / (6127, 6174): 1.12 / 12.5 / 12.2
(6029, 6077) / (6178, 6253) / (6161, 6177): 0.81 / 12.6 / 12.1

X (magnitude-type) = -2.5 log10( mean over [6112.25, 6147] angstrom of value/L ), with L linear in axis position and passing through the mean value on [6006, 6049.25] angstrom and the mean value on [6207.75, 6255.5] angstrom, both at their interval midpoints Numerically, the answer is 0.01 mag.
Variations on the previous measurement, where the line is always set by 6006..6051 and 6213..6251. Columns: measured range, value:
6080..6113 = -0.01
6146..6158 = -0.02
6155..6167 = 0.03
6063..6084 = 0.00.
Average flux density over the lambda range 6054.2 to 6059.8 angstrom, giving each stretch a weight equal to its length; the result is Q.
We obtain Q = 12.5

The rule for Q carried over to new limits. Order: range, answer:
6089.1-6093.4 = 12.4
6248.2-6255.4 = 11.8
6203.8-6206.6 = 12.4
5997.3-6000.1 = 12.9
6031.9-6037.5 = 12.8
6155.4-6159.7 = 12.1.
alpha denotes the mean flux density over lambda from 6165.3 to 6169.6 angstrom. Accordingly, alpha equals 11.4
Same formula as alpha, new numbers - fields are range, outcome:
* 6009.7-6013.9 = 12.2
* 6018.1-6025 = 12.3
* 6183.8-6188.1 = 12.4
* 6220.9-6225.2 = 11.8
